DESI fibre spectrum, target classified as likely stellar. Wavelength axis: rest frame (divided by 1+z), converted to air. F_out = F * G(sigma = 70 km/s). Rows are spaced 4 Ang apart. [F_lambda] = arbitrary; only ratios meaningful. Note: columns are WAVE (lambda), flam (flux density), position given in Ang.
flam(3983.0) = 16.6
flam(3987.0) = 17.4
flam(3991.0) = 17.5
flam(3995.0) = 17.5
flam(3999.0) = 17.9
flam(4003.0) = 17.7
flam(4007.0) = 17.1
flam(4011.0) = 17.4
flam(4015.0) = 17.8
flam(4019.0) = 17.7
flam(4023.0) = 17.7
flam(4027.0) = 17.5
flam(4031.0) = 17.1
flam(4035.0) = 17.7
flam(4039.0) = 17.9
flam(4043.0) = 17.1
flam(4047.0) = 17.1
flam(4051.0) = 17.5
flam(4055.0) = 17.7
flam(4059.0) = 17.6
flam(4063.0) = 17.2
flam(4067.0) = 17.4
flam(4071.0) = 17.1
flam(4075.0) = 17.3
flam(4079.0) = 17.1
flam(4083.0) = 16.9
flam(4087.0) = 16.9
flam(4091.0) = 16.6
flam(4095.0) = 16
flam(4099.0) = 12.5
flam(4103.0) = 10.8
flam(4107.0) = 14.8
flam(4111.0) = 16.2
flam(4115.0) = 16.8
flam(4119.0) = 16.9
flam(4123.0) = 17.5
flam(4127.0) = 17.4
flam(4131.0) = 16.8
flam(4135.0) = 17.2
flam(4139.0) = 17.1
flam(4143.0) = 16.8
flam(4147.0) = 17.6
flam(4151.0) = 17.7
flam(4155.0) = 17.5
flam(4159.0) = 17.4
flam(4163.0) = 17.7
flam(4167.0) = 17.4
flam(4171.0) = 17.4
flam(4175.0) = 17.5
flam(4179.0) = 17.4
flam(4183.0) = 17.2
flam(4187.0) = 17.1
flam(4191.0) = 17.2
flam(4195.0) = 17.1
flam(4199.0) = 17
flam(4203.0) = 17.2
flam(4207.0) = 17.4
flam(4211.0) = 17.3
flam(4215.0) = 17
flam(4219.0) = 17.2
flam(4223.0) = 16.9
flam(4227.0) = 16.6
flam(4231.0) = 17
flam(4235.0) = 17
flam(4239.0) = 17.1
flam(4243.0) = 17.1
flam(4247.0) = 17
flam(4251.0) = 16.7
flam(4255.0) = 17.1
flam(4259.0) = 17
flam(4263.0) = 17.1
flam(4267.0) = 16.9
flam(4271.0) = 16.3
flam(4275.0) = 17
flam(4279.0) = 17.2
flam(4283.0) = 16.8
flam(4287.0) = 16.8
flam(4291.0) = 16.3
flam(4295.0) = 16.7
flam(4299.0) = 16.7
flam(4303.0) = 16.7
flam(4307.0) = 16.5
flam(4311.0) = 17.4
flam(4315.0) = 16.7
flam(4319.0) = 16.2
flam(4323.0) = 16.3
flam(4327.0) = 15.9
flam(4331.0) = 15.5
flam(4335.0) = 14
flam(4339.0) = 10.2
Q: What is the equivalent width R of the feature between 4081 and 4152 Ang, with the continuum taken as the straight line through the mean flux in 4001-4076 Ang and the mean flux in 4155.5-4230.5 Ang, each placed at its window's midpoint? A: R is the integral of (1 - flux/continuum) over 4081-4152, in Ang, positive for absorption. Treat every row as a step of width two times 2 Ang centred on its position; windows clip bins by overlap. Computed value 4.5 Ang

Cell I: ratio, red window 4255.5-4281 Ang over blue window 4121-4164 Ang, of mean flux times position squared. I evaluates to 1.0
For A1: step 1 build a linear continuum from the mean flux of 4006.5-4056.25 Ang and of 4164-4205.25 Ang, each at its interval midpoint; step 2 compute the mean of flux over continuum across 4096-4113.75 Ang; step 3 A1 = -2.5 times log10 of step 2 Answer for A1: 0.25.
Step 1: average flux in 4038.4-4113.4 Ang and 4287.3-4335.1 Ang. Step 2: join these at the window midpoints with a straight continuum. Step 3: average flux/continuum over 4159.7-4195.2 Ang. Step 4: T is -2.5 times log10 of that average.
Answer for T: -0.06 mag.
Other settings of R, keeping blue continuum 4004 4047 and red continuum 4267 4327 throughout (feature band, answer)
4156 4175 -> -0.46 Ang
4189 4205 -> -0.15 Ang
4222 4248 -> -0.16 Ang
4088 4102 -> 1.96 Ang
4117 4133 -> 0.03 Ang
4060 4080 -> 0.12 Ang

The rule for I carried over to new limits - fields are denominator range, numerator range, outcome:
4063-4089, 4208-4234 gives 1.07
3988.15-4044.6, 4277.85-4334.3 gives 1.08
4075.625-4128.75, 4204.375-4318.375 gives 1.15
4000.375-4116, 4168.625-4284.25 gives 1.10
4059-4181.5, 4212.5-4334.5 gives 1.08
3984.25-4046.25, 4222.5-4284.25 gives 1.08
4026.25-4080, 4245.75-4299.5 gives 1.08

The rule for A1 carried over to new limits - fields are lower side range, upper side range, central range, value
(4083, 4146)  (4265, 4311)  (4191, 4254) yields -0.04 mag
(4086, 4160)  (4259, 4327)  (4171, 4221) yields -0.05 mag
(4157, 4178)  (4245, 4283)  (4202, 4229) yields 0.01 mag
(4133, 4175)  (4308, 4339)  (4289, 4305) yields -0.05 mag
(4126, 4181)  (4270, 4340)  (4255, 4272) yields -0.03 mag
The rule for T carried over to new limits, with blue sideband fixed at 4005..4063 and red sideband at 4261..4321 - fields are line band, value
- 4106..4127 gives 0.04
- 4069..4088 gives 0.02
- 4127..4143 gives 0.01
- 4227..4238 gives 0.00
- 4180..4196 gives -0.01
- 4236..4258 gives -0.01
